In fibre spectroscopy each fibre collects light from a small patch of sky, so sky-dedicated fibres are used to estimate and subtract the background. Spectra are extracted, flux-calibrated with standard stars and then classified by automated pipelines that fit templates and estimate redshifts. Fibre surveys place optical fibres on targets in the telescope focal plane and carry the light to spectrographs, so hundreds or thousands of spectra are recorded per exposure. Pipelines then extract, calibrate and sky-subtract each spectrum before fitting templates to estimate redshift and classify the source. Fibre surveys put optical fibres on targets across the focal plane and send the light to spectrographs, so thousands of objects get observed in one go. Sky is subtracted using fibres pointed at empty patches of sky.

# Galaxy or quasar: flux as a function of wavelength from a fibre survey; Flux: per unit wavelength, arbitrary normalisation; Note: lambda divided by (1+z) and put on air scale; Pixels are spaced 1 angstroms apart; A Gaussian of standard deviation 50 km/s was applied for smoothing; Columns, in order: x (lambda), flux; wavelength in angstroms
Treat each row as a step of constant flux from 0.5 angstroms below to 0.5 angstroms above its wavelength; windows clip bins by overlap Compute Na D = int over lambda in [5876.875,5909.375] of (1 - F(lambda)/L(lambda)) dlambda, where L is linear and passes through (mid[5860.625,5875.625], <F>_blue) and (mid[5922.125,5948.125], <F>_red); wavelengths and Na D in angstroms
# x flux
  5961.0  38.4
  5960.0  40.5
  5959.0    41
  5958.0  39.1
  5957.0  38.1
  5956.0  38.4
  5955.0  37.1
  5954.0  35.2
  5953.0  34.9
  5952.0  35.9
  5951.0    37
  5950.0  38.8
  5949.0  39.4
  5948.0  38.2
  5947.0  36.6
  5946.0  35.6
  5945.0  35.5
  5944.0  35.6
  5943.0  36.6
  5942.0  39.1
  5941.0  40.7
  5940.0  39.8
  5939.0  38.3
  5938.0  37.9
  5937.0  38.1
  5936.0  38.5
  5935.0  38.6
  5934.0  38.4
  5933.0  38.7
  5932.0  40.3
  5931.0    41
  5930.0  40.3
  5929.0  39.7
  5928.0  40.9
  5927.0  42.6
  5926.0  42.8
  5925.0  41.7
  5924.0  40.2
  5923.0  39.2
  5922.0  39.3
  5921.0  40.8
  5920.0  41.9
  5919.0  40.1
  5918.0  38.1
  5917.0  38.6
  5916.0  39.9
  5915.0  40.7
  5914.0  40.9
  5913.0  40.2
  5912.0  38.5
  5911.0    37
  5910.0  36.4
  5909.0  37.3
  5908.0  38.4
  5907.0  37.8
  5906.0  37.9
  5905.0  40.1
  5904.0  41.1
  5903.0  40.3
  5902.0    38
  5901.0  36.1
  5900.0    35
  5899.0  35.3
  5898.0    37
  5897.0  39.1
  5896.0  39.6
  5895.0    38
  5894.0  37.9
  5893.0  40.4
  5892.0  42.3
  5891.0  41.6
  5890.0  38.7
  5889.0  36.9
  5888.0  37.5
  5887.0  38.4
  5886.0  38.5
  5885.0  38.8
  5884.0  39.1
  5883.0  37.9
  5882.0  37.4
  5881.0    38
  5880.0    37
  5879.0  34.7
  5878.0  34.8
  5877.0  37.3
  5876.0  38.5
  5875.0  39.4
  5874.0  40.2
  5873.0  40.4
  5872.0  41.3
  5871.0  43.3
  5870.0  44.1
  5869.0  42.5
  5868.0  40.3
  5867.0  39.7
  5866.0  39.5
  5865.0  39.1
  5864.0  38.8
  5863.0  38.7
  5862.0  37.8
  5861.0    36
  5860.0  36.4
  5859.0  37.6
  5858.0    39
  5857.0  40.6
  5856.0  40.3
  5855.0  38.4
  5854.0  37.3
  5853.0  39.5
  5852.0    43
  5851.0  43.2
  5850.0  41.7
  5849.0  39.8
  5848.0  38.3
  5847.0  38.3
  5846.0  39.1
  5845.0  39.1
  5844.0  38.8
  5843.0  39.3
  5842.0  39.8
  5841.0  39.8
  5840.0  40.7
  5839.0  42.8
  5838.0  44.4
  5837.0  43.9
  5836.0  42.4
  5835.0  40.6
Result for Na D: 1.3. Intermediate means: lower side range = 40.1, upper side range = 39.1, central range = 38.1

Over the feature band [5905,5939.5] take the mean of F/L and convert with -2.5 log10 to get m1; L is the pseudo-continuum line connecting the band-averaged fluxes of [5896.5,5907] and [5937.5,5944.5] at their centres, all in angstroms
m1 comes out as -0.04 mag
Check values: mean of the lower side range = 38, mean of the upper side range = 38.3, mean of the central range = 39.5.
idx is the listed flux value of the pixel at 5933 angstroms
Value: 38.7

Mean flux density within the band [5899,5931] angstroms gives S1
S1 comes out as 39.4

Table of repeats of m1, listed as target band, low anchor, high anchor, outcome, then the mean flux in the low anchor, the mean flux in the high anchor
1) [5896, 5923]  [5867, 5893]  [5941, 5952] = -0.010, 39.2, 37.3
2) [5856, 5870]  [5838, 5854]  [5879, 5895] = 0.011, 40.3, 38.5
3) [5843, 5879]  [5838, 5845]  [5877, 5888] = -0.012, 40.4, 37.5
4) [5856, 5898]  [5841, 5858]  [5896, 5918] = 0.004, 39.8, 38.4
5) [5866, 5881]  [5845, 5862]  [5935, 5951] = -0.015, 39.2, 37.9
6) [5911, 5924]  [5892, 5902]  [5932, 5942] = -0.038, 37.9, 38.9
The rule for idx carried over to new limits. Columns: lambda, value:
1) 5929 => 39.7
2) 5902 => 38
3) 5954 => 35.2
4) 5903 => 40.3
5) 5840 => 40.7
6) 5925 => 41.7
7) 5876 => 38.5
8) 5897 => 39.1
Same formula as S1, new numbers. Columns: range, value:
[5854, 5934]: 39.1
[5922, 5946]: 39.2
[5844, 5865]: 39.1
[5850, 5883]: 39.2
